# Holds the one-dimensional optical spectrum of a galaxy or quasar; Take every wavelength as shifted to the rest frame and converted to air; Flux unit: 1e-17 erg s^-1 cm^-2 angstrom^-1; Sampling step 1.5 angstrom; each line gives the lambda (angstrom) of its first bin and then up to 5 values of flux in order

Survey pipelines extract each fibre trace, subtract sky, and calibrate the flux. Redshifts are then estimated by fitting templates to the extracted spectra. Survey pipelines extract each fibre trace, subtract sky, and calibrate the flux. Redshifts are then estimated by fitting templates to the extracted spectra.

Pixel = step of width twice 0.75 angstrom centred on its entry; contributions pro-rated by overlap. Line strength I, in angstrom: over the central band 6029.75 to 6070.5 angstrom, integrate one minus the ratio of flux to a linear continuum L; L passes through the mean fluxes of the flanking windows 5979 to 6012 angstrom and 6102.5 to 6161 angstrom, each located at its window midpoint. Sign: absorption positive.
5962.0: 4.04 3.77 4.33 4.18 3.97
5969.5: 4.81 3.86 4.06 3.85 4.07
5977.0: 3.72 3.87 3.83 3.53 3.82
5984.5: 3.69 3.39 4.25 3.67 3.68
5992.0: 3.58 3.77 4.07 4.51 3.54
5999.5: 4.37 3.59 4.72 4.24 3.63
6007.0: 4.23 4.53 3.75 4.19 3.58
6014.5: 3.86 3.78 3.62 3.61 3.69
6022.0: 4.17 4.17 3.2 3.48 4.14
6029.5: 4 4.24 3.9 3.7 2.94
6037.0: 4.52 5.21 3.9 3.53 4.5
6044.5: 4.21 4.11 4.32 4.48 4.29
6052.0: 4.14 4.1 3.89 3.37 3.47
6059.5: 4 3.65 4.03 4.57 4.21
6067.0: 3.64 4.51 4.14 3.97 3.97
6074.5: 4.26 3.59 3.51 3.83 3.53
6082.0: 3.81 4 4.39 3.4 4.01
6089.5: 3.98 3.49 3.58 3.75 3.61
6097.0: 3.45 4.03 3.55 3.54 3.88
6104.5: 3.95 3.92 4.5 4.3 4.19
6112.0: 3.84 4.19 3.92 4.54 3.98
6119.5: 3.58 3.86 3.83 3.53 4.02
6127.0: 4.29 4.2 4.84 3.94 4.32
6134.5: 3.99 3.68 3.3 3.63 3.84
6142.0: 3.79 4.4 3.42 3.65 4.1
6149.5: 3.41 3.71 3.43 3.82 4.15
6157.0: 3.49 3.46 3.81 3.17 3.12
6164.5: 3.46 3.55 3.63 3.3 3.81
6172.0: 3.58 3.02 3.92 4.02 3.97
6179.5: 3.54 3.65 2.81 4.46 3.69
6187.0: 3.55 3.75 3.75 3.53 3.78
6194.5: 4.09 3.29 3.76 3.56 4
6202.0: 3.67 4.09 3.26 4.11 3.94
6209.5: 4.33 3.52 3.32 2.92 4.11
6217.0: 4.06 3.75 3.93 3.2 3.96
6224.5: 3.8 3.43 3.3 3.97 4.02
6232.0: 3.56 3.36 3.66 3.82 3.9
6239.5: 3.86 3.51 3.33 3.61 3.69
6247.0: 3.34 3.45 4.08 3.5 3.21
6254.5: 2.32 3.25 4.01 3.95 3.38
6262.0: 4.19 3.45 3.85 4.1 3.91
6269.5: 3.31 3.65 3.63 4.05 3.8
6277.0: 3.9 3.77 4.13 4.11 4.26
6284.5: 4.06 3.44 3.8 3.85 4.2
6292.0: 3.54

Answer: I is -1.4 angstrom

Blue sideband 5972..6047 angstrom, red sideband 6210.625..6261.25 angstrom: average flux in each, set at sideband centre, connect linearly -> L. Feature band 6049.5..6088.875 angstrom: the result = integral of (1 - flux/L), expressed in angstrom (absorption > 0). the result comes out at -1.03 angstrom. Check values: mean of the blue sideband 3.93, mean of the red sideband 3.59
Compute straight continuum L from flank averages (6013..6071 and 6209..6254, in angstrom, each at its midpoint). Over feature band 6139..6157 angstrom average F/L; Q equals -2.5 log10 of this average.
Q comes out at 0.00 mag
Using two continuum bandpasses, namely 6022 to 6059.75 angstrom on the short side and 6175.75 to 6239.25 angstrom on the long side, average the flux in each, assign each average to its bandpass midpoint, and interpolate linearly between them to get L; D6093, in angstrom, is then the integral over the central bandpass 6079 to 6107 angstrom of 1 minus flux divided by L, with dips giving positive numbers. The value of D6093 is 0.9 angstrom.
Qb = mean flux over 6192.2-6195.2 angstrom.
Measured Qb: 3.93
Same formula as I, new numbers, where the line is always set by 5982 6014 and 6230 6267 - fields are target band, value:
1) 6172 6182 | 0.1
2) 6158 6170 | 0.9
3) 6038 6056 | -1.5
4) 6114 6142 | -1.4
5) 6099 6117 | -1.1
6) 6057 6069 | -0.4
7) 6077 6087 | 0.1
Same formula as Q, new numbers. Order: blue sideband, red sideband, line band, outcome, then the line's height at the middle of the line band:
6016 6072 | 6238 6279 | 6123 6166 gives 0.012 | 3.82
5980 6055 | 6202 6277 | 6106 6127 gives -0.054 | 3.83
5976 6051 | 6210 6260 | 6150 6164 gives 0.046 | 3.72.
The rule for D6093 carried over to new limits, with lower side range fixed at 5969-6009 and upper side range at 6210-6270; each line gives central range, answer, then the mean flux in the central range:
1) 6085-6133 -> -1.8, 3.94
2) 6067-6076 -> -0.5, 4.08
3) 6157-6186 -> 1.1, 3.57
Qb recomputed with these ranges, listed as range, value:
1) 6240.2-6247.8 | 3.5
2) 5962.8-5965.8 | 4.06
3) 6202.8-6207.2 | 3.81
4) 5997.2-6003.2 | 4.05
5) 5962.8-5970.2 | 4.21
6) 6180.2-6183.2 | 3.24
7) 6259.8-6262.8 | 3.79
